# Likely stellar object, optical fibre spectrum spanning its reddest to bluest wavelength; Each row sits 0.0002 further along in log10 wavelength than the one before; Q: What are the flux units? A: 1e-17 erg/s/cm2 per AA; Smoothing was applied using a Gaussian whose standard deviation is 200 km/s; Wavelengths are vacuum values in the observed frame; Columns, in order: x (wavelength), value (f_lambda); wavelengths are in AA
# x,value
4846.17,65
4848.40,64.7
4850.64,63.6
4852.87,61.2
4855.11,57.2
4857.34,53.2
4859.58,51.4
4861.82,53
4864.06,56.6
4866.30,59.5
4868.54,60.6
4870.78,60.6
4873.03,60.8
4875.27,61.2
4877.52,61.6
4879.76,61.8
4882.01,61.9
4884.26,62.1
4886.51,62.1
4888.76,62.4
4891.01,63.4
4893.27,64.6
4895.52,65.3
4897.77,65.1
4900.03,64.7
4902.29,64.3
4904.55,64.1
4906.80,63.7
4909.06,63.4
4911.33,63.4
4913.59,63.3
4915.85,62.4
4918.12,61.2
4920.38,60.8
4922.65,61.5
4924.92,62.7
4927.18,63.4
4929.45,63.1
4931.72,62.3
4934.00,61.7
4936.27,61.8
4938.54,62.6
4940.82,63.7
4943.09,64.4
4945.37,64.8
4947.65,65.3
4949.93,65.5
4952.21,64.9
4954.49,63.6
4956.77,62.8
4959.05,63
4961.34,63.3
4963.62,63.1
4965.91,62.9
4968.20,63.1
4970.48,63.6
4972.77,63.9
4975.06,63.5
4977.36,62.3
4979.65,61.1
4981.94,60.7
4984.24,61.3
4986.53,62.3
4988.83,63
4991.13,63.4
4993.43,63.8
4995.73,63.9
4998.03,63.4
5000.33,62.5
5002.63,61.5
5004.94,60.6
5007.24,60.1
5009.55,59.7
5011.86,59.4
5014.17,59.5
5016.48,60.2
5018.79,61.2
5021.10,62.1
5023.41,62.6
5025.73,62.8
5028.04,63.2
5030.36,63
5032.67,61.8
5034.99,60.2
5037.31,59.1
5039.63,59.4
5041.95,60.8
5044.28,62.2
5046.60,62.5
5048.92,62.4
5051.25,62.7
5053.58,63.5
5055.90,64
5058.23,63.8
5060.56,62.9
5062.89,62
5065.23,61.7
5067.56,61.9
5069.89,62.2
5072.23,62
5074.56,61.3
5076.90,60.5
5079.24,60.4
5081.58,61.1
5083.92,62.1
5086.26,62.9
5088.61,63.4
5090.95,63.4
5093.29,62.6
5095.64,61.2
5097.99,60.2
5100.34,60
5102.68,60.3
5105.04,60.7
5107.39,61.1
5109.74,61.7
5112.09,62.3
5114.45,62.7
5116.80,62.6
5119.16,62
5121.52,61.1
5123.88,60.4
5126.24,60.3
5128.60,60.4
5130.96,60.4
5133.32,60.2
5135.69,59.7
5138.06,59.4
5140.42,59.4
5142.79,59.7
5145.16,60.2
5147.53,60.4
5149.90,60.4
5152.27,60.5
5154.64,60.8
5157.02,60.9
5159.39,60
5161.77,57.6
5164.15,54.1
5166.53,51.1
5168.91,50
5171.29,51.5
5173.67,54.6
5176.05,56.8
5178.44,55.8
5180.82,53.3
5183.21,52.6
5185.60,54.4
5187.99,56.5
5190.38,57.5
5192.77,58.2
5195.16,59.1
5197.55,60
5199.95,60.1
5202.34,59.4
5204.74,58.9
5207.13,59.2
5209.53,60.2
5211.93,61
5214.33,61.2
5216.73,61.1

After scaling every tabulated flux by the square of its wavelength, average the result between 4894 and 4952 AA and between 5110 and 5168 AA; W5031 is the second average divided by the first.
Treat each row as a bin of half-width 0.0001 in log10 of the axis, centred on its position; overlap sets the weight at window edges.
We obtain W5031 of 1.03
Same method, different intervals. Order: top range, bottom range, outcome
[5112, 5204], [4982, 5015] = 1.01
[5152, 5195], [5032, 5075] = 0.95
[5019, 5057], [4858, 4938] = 1.06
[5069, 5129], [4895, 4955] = 1.04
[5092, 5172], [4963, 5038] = 1.01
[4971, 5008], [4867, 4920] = 1.03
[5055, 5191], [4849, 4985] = 1.04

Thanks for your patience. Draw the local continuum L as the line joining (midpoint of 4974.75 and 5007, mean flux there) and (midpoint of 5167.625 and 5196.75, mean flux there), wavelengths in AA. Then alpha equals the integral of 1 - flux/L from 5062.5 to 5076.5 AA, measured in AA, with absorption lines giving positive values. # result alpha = -0.58 AA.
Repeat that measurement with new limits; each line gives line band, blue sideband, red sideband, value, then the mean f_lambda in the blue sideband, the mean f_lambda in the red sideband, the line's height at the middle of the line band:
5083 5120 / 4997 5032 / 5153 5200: -2.0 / 61.5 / 56.2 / 58.6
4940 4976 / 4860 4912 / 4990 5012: -1.1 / 61.9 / 61.9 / 61.9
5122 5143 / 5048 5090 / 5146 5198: -0.4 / 62.3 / 56.6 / 58.8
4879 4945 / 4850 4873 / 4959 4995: -3.4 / 57.7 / 62.8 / 59.9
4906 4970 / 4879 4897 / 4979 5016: -0.8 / 63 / 61.6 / 62.4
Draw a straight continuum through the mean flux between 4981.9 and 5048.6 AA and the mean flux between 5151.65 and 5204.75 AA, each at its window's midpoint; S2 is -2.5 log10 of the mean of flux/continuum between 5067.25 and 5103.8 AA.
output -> -0.039 mag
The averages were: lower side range 61.6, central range 61.6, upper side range 56.6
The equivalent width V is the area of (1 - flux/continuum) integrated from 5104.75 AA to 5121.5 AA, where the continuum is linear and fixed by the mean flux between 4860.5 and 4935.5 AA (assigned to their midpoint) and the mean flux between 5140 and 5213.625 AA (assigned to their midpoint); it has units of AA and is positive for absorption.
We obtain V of -0.9 AA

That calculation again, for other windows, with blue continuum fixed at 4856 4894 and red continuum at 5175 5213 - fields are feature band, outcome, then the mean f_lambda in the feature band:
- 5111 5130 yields -1.1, 61.5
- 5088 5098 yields -0.7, 62.3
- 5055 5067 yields -0.9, 62.8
